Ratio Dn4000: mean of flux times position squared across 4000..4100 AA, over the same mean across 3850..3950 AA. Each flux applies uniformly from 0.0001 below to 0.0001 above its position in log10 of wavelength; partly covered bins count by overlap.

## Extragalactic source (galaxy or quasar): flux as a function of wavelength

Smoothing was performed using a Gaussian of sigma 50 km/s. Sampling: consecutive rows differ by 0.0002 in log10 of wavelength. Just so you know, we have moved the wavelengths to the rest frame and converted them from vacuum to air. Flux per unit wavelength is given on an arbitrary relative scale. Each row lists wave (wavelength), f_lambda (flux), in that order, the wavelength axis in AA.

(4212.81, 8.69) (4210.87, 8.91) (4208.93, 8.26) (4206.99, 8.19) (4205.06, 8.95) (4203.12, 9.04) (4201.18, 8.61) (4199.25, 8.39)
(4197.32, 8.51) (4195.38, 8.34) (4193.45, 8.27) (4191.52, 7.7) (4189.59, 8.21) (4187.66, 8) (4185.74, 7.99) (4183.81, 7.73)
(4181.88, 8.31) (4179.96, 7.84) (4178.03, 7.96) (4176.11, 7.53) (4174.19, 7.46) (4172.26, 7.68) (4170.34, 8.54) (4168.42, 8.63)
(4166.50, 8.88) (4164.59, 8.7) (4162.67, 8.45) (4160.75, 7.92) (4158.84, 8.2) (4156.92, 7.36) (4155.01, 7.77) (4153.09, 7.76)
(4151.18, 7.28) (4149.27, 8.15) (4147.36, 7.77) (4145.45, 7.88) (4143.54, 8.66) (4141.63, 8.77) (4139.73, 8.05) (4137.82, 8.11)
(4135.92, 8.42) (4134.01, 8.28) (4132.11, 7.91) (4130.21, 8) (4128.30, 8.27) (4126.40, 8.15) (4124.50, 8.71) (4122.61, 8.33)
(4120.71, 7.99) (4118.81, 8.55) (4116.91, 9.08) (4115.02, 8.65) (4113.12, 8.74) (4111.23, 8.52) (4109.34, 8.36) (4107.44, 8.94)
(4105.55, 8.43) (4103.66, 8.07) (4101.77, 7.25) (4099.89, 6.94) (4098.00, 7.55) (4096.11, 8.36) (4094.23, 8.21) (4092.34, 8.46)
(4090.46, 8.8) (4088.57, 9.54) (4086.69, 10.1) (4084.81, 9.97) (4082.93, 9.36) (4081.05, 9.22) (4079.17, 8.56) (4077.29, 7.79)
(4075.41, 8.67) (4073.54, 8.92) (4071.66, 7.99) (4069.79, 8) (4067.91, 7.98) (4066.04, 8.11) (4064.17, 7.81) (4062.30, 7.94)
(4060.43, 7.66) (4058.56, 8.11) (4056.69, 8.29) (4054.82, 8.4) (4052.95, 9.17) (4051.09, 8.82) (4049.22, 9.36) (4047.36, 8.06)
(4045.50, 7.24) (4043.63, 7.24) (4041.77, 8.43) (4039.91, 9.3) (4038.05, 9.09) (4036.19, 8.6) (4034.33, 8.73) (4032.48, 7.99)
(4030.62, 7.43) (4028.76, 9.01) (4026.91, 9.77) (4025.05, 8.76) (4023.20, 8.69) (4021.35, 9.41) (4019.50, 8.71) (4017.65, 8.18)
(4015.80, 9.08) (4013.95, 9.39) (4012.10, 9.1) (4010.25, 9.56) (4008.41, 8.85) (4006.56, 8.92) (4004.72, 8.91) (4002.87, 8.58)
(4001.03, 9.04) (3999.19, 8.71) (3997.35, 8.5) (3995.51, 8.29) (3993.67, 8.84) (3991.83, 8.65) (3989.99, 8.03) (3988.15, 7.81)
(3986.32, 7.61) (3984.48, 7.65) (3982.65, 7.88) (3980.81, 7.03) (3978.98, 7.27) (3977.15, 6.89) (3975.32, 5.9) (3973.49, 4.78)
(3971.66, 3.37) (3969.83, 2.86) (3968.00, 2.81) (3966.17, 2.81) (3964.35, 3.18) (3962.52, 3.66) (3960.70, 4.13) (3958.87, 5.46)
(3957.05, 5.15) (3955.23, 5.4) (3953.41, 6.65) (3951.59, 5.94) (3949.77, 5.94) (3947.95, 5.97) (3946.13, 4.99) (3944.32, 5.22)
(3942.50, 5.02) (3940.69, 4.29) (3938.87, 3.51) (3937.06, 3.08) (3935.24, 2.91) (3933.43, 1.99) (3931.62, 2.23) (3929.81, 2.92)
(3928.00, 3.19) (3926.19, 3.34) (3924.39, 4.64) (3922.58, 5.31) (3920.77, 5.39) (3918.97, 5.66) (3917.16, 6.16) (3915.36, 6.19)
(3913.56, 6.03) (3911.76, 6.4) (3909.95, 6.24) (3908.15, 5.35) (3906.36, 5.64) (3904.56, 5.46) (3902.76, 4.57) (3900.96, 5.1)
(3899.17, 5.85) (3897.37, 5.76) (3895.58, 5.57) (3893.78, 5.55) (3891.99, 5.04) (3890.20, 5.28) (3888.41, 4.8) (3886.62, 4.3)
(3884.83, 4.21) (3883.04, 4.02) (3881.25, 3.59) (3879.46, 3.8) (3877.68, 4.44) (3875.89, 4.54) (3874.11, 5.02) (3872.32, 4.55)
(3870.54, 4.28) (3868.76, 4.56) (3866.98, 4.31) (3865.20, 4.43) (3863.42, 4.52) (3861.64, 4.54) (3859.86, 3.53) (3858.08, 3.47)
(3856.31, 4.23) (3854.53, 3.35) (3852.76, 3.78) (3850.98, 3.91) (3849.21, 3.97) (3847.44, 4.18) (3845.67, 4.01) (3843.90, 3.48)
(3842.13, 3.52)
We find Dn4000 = 2.0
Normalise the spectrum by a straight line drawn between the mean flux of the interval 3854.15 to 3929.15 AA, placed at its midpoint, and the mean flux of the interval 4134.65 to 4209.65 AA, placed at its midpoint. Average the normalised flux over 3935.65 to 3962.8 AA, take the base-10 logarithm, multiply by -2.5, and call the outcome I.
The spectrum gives 0.12 mag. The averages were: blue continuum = 4.82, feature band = 4.95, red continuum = 8.16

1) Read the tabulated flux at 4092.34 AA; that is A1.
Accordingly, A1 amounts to 8.46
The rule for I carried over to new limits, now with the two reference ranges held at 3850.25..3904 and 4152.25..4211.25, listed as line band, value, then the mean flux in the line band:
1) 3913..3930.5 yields 0.03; 4.88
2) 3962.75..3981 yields 0.24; 4.56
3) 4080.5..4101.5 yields -0.23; 8.72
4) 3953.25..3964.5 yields 0.15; 4.79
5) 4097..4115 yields -0.12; 8.12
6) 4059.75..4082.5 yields -0.20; 8.25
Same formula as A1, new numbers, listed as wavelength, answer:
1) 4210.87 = 8.91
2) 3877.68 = 4.44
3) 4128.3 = 8.27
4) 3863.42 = 4.52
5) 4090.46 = 8.8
